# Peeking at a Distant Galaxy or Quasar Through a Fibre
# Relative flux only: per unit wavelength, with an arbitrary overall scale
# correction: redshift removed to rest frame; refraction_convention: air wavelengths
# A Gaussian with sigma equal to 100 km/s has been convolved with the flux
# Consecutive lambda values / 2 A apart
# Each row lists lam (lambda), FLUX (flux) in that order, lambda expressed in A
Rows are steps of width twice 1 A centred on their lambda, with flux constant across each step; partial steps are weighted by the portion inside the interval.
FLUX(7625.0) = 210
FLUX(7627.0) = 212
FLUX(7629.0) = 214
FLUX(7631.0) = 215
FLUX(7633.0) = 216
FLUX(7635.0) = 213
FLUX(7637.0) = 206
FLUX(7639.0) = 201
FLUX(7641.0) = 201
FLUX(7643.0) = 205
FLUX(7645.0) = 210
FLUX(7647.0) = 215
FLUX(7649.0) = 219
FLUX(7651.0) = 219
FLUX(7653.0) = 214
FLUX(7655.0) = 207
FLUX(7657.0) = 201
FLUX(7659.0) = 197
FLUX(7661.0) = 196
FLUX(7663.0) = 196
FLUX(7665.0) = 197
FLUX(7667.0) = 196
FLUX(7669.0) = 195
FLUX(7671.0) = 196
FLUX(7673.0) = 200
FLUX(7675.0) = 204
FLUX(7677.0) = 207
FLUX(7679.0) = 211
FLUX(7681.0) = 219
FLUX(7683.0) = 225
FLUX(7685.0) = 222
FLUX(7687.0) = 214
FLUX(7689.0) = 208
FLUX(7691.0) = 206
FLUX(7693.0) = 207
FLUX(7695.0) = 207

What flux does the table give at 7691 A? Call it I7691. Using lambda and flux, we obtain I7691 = 206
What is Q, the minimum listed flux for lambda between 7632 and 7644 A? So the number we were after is 201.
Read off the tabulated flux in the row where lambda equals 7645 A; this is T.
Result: 210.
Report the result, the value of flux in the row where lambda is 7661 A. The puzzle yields 196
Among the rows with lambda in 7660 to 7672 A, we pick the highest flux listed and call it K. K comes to 197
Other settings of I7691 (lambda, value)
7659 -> 197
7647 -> 215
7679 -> 211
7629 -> 214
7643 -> 205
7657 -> 201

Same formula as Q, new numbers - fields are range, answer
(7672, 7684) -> 200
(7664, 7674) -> 195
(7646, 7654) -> 214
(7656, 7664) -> 196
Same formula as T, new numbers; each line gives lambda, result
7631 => 215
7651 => 219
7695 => 207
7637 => 206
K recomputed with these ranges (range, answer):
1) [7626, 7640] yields 216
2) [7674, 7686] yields 225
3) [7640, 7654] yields 219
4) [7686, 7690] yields 214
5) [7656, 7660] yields 201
